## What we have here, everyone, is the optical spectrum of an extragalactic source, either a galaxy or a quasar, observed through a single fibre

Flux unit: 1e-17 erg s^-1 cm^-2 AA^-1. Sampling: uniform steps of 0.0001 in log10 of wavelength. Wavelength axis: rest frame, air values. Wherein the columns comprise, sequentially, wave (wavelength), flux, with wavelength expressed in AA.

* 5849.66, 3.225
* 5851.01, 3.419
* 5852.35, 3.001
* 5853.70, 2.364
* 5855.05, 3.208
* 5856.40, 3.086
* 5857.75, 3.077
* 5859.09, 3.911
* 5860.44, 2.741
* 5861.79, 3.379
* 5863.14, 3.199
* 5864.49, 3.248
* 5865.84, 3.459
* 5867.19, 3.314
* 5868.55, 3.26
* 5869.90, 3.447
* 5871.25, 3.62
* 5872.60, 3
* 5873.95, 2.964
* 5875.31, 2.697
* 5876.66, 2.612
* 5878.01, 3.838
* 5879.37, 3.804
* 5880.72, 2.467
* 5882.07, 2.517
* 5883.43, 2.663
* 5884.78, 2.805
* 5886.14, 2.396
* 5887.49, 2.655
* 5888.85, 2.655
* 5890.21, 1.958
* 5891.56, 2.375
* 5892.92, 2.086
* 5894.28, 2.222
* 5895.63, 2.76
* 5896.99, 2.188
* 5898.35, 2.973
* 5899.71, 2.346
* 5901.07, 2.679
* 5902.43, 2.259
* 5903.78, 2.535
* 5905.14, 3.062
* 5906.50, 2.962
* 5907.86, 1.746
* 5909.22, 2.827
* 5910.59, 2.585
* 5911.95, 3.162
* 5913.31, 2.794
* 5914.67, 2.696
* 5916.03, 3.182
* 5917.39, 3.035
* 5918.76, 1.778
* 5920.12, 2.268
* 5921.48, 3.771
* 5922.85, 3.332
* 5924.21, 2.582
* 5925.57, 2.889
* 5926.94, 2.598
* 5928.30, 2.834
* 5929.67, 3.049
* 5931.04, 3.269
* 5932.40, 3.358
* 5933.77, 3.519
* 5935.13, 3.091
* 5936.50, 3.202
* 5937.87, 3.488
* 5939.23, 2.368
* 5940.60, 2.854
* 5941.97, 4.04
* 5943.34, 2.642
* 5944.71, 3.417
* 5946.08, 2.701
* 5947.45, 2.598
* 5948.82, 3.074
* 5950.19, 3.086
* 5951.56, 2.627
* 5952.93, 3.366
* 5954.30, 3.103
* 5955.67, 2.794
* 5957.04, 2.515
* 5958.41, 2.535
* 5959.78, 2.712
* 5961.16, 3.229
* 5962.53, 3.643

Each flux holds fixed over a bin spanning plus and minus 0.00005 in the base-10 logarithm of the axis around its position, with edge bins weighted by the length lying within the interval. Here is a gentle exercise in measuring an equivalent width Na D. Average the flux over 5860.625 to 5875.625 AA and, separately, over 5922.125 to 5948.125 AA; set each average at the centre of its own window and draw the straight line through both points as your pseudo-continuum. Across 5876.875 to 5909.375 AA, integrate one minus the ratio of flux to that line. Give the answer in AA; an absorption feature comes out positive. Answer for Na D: 5.7 AA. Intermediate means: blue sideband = 3.23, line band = 2.61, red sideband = 3.04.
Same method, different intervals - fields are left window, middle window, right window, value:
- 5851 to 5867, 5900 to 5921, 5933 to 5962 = 2.9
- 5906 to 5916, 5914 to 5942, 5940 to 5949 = -1.0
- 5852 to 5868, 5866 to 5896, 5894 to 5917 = 1.1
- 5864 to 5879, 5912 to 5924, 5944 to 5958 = 0.7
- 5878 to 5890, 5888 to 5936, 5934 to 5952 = 2.9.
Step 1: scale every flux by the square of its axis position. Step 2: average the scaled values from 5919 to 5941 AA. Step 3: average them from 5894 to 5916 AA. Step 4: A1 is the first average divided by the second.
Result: 1.2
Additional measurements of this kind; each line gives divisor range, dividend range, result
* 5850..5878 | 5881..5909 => 0.80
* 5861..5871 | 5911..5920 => 0.84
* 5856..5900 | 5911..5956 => 1.05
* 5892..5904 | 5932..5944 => 1.31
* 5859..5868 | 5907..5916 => 0.83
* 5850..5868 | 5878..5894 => 0.83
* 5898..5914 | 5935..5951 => 1.16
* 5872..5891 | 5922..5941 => 1.11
